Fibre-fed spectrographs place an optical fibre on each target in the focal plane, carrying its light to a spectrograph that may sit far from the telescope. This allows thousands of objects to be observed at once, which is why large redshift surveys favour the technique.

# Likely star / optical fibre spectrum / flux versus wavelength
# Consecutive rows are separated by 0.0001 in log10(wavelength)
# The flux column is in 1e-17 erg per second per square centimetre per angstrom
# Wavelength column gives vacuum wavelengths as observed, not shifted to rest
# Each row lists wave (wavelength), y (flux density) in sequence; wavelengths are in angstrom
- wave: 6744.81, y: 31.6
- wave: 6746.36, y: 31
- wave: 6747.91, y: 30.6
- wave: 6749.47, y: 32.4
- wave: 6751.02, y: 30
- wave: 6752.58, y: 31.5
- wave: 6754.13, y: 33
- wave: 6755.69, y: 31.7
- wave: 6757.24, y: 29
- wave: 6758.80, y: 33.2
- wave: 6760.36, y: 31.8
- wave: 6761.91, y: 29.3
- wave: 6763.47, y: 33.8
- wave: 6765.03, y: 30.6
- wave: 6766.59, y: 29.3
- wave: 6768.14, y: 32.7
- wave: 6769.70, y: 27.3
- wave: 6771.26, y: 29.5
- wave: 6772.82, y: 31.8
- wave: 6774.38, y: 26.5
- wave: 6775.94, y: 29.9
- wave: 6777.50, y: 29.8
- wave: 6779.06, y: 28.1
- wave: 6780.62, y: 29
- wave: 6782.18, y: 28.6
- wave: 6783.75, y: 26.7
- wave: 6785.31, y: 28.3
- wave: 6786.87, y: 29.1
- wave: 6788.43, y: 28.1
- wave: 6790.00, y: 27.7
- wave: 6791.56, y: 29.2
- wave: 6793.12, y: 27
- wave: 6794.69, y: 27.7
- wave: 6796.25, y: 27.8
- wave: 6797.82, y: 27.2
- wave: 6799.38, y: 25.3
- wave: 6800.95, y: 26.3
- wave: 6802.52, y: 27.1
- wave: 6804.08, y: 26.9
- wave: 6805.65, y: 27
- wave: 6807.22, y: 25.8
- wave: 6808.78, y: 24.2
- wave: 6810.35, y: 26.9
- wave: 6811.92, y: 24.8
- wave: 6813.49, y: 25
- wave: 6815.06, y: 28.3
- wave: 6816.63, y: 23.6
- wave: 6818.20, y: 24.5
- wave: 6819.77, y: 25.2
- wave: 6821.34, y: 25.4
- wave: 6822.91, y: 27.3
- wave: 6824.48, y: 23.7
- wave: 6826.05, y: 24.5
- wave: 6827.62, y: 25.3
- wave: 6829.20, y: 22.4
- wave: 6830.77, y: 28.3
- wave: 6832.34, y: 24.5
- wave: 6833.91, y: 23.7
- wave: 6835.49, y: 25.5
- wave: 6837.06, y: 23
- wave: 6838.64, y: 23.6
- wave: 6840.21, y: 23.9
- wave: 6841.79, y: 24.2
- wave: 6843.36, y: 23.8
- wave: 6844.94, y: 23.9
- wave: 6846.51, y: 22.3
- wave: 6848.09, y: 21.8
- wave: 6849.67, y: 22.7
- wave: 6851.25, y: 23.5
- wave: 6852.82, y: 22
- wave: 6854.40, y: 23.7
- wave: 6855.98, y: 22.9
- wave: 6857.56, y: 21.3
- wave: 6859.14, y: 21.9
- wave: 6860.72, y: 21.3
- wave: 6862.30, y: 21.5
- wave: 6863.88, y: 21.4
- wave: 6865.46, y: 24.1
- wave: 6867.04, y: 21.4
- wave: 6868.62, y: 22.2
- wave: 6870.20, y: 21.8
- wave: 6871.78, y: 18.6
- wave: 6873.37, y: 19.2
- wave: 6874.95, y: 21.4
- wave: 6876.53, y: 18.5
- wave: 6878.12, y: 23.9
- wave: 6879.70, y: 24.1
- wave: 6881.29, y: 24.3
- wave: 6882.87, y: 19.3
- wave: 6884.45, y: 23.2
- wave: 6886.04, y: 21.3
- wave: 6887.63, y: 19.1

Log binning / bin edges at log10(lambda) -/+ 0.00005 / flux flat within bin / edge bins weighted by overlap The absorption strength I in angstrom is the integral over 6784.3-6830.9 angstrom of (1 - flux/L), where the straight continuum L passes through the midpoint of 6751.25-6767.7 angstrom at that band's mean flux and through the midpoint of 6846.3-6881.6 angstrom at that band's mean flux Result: 1.2 angstrom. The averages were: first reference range 31.3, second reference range 21.9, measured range 26.3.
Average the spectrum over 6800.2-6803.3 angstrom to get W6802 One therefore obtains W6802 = 26.7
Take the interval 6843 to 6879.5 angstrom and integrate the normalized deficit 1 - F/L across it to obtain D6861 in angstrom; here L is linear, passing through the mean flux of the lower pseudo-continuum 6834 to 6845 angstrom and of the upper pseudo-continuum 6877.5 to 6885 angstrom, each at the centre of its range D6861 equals 2.29 angstrom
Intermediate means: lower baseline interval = 24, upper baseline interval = 23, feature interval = 22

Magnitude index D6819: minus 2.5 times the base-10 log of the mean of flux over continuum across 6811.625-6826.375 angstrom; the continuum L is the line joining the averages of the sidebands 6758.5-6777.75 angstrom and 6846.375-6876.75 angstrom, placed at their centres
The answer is 0.02 mag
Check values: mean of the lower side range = 30.4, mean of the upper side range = 21.7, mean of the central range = 25.3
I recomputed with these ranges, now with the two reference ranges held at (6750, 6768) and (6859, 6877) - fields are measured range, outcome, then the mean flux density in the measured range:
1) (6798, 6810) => 0.41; 26.2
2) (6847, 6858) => -0.01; 22.6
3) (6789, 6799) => 0.12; 27.7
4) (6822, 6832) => -0.11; 25.2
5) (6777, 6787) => 0.24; 28.4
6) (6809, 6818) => 0.23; 25.5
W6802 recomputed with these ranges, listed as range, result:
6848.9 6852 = 23.1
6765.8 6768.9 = 31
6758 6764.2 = 32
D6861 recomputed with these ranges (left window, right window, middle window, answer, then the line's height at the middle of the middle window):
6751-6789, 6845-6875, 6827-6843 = -0.2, 24.1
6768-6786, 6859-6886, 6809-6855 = 0.6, 24.7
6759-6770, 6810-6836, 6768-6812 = 1.0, 28.5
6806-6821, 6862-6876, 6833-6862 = -0.2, 22.9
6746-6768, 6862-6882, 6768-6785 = 0.4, 29.7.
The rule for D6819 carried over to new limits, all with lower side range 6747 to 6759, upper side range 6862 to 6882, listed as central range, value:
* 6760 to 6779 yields 0.00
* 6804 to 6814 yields 0.04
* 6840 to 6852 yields 0.03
